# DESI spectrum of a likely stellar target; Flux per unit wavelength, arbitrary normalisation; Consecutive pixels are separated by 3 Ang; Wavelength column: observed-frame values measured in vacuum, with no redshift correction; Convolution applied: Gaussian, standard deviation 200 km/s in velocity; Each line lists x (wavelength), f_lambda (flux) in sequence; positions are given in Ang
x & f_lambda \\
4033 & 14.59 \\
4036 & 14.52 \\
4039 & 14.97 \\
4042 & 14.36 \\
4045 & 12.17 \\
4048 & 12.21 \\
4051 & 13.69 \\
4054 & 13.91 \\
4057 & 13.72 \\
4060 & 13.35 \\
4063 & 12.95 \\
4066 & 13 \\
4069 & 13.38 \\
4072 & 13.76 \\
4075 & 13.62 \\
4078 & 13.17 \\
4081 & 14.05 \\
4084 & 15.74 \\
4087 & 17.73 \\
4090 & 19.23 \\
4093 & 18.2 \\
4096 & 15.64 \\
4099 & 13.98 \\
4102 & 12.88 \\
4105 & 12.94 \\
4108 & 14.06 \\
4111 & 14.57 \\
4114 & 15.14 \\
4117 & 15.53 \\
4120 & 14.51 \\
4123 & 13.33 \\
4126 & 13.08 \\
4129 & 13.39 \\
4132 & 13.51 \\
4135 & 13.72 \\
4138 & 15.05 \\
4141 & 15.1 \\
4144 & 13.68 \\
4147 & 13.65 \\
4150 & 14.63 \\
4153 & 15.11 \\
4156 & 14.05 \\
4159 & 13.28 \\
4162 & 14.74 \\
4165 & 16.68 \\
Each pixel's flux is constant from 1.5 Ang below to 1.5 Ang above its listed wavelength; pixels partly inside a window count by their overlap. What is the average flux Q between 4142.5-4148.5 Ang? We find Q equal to 13.7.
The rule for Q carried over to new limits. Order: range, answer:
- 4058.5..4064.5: 13.1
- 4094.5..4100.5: 14.8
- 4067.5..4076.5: 13.6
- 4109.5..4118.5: 15.1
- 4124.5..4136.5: 13.4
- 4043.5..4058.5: 13.1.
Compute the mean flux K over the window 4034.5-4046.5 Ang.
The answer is 14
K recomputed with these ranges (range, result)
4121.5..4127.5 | 13.2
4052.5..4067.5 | 13.4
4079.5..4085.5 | 14.9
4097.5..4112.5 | 13.7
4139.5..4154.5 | 14.4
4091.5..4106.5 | 14.7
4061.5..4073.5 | 13.3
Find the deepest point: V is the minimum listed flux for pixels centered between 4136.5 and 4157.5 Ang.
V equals 13.65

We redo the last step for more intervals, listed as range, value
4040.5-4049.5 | 12.17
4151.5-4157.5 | 14.05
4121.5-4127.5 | 13.08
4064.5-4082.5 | 13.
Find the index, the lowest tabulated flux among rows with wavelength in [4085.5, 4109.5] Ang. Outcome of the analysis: 12.88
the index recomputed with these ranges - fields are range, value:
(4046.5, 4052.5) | 12.21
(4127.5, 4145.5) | 13.39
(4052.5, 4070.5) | 12.95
